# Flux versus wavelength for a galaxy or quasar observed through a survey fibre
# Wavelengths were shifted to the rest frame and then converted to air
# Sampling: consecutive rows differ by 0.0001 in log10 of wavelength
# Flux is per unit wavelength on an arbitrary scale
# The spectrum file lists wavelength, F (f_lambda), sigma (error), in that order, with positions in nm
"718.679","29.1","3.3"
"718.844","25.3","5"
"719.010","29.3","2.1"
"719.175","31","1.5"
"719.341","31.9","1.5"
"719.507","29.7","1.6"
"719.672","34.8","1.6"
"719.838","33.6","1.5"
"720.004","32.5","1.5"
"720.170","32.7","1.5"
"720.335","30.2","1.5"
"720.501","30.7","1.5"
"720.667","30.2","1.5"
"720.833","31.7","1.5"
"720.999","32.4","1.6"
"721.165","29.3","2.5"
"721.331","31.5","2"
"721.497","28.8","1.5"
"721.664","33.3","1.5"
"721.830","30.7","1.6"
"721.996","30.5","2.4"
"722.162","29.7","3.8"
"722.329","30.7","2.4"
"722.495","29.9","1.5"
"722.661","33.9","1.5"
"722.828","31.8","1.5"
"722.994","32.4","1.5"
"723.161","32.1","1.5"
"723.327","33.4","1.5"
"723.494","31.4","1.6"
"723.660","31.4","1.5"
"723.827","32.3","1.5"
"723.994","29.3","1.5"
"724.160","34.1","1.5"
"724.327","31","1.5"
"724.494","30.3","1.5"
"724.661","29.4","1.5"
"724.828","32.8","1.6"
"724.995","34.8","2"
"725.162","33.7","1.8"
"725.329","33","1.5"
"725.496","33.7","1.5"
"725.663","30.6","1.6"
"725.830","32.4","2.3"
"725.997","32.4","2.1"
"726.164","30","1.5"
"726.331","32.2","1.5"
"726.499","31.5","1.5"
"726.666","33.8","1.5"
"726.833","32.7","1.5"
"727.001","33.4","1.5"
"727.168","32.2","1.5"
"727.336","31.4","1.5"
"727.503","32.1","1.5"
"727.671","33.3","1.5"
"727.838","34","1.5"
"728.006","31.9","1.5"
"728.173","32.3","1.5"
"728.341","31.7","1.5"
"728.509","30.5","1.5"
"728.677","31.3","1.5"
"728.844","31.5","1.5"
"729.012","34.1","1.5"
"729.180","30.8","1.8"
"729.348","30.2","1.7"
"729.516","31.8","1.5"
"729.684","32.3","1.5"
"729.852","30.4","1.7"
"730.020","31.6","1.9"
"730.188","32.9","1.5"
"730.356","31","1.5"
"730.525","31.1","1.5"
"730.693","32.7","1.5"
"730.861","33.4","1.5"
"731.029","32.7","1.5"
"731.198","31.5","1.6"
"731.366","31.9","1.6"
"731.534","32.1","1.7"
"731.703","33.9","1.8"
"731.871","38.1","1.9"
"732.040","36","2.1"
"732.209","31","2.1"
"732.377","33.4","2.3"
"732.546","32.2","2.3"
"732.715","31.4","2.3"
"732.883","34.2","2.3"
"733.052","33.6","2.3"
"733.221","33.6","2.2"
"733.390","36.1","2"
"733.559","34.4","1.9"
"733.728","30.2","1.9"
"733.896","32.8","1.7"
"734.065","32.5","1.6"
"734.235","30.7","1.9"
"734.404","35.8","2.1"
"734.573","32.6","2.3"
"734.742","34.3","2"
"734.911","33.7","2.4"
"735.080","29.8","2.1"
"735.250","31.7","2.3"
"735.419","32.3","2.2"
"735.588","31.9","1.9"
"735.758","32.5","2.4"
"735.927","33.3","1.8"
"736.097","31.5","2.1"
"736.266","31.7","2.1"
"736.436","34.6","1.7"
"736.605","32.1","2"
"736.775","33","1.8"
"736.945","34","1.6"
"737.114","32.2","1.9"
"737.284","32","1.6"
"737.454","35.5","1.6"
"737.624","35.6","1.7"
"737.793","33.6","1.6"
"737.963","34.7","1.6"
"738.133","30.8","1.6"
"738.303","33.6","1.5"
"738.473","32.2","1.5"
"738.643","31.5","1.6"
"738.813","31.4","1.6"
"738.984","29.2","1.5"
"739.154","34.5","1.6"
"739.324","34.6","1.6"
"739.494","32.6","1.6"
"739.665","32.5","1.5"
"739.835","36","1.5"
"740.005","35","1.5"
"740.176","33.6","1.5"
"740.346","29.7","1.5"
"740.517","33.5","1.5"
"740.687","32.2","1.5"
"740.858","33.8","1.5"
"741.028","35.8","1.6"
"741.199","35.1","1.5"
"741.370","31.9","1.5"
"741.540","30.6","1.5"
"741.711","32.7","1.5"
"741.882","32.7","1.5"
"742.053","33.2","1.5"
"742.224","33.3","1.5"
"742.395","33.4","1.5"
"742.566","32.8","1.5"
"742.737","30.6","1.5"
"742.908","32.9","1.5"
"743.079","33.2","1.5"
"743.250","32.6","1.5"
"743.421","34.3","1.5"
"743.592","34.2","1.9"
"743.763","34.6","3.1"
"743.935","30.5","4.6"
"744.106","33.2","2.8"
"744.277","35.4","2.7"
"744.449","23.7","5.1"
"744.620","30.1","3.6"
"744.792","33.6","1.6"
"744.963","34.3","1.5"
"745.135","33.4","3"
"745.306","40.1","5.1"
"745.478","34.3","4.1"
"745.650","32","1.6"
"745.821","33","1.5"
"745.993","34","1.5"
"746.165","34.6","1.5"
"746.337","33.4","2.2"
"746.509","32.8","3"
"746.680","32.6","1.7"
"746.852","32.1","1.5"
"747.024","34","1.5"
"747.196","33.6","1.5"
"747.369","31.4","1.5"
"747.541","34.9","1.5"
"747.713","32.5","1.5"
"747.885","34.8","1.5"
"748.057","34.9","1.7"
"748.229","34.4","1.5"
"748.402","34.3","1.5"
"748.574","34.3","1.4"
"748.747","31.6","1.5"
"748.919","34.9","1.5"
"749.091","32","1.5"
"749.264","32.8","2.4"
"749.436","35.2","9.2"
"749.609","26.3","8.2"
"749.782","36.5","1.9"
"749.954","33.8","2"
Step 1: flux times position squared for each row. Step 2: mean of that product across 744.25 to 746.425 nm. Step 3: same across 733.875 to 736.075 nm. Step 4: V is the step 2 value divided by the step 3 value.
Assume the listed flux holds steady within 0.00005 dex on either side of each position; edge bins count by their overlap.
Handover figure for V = 1.0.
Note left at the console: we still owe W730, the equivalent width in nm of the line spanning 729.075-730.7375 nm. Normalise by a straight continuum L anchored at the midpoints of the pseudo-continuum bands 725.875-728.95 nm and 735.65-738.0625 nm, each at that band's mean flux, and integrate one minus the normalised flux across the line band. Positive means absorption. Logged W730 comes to 0.05 nm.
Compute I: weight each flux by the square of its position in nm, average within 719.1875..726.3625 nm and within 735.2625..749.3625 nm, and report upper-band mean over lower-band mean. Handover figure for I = 1.10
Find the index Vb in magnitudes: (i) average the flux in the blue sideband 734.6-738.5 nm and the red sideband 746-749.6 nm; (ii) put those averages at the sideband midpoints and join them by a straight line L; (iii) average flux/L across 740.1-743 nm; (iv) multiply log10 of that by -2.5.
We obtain 0.01 mag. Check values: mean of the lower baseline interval 32.9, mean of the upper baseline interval 33.4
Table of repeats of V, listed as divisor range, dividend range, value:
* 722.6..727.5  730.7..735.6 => 1.05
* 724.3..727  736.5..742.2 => 1.07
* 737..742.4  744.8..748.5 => 1.04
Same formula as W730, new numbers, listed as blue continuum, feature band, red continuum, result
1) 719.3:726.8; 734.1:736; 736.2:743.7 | 0.006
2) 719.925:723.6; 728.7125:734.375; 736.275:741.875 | -0.050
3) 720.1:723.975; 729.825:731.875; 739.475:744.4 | -0.019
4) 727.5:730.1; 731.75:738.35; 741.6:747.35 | -0.170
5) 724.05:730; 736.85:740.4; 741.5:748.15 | -0.040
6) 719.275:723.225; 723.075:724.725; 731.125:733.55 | 0.023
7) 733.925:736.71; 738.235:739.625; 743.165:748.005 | 0.015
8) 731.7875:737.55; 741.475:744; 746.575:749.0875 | 0.042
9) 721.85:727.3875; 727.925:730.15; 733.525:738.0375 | 0.050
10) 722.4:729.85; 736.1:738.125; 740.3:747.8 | -0.044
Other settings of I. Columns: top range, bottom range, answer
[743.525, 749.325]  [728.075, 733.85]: 1.07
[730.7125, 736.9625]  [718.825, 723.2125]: 1.09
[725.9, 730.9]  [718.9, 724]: 1.04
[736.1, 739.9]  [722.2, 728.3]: 1.06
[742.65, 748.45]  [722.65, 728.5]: 1.09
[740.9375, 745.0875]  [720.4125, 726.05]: 1.09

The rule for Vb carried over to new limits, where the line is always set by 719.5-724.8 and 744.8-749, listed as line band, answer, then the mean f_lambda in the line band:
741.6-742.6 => 0.01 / 32.9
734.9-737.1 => 0.01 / 32.4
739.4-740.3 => -0.02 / 33.8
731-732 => -0.04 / 33.5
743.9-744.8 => 0.09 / 30.9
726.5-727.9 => -0.03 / 32.8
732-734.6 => -0.02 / 33.1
